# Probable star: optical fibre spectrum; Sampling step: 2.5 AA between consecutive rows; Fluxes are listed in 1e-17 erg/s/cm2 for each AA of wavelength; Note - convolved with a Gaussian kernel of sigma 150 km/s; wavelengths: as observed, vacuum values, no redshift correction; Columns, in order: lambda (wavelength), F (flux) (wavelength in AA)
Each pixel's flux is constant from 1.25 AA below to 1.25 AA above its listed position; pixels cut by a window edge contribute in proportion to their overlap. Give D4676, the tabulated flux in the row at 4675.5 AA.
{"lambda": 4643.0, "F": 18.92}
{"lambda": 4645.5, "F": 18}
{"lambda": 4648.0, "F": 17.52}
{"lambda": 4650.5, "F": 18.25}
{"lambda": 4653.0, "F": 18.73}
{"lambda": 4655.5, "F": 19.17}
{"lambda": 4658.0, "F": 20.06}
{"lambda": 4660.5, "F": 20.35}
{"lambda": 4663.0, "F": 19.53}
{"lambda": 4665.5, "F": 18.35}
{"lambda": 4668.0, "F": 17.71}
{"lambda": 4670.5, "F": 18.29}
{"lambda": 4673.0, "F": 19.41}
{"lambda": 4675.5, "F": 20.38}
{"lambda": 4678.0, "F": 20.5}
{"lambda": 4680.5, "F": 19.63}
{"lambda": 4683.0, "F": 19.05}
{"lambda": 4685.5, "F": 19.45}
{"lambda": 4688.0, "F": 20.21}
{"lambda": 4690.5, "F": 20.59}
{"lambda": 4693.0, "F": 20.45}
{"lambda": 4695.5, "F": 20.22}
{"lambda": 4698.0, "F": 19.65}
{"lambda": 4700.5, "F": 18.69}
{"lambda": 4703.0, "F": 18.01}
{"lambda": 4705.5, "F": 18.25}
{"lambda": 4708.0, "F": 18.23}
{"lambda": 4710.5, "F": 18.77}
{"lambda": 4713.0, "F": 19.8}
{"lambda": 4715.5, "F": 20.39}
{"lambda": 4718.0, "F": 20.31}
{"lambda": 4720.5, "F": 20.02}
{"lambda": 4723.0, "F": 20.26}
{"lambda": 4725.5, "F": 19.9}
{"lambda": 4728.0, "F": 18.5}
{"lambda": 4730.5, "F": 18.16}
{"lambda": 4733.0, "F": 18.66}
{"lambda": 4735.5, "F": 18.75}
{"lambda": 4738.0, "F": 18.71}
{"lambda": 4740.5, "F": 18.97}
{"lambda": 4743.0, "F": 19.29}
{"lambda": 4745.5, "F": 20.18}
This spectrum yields 20.38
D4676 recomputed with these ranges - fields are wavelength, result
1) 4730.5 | 18.16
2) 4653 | 18.73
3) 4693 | 20.45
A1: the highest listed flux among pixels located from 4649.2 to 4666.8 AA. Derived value 20.35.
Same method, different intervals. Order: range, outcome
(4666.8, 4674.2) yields 19.41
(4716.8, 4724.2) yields 20.31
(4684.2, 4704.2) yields 20.59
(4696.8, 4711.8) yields 19.65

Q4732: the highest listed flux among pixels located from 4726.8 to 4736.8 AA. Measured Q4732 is 18.75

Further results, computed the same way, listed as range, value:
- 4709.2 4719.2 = 20.39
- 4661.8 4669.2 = 19.53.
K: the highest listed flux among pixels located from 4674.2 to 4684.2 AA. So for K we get 20.5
